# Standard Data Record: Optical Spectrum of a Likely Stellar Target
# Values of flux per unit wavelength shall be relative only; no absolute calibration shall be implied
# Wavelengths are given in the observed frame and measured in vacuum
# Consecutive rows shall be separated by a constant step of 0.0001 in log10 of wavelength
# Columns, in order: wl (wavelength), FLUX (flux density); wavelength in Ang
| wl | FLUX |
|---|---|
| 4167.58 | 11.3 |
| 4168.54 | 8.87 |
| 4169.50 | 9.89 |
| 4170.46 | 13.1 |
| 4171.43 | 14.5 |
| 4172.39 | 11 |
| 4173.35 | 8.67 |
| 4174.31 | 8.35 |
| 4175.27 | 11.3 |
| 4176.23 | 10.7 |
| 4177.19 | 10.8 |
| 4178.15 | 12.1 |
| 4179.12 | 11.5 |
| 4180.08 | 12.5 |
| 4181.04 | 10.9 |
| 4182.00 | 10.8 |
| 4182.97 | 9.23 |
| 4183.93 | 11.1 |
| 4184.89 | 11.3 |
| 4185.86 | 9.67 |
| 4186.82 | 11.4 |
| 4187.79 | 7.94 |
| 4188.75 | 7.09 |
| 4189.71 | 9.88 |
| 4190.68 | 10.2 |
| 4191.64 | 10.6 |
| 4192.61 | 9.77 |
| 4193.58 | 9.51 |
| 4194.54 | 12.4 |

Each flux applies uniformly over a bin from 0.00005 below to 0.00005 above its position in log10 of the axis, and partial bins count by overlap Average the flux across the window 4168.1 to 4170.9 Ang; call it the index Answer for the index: 10.6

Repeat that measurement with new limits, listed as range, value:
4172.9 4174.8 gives 8.53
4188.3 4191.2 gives 9.12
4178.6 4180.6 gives 12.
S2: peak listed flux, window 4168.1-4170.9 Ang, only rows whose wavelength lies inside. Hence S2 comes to 13.1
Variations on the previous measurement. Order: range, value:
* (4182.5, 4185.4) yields 11.3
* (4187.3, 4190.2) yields 9.88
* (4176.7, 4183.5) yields 12.5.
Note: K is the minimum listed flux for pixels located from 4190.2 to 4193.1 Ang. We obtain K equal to 9.77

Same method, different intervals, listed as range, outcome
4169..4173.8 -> 8.67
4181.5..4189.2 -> 7.09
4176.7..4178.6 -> 10.8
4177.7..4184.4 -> 9.23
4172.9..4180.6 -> 8.35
